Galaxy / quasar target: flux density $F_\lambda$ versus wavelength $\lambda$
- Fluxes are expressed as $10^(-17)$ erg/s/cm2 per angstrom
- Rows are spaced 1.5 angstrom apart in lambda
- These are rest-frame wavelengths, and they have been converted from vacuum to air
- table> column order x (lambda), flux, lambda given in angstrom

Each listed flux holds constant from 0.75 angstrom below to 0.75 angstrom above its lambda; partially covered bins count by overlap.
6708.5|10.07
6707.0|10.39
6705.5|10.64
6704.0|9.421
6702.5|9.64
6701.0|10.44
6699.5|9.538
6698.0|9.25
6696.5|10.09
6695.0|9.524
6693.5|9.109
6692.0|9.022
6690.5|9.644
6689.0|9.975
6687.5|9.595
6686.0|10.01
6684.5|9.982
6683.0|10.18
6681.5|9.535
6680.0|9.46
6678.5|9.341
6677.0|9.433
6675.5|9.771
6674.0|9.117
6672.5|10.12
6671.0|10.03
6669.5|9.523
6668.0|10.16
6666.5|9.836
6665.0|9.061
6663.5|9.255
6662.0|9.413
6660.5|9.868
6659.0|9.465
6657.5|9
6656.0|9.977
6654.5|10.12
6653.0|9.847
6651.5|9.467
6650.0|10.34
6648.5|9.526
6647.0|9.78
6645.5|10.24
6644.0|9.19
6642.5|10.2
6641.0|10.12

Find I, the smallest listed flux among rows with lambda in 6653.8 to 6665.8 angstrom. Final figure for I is 9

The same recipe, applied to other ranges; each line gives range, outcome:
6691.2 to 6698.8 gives 9.022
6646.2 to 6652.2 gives 9.467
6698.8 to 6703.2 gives 9.538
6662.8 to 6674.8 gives 9.061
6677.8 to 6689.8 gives 9.341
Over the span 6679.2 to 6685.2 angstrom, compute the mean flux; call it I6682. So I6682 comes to 9.78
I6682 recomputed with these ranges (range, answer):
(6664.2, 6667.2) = 9.44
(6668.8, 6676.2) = 9.71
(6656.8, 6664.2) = 9.4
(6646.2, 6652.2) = 9.78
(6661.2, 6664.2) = 9.34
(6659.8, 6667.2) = 9.48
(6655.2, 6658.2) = 9.51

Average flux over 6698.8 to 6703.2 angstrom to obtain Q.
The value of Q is 9.88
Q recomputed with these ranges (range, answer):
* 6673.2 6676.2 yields 9.45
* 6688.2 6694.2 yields 9.44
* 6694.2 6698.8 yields 9.61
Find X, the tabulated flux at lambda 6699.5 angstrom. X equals 9.538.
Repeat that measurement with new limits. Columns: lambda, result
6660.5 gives 9.868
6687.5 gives 9.595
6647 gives 9.78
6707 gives 10.39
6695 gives 9.524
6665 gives 9.061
